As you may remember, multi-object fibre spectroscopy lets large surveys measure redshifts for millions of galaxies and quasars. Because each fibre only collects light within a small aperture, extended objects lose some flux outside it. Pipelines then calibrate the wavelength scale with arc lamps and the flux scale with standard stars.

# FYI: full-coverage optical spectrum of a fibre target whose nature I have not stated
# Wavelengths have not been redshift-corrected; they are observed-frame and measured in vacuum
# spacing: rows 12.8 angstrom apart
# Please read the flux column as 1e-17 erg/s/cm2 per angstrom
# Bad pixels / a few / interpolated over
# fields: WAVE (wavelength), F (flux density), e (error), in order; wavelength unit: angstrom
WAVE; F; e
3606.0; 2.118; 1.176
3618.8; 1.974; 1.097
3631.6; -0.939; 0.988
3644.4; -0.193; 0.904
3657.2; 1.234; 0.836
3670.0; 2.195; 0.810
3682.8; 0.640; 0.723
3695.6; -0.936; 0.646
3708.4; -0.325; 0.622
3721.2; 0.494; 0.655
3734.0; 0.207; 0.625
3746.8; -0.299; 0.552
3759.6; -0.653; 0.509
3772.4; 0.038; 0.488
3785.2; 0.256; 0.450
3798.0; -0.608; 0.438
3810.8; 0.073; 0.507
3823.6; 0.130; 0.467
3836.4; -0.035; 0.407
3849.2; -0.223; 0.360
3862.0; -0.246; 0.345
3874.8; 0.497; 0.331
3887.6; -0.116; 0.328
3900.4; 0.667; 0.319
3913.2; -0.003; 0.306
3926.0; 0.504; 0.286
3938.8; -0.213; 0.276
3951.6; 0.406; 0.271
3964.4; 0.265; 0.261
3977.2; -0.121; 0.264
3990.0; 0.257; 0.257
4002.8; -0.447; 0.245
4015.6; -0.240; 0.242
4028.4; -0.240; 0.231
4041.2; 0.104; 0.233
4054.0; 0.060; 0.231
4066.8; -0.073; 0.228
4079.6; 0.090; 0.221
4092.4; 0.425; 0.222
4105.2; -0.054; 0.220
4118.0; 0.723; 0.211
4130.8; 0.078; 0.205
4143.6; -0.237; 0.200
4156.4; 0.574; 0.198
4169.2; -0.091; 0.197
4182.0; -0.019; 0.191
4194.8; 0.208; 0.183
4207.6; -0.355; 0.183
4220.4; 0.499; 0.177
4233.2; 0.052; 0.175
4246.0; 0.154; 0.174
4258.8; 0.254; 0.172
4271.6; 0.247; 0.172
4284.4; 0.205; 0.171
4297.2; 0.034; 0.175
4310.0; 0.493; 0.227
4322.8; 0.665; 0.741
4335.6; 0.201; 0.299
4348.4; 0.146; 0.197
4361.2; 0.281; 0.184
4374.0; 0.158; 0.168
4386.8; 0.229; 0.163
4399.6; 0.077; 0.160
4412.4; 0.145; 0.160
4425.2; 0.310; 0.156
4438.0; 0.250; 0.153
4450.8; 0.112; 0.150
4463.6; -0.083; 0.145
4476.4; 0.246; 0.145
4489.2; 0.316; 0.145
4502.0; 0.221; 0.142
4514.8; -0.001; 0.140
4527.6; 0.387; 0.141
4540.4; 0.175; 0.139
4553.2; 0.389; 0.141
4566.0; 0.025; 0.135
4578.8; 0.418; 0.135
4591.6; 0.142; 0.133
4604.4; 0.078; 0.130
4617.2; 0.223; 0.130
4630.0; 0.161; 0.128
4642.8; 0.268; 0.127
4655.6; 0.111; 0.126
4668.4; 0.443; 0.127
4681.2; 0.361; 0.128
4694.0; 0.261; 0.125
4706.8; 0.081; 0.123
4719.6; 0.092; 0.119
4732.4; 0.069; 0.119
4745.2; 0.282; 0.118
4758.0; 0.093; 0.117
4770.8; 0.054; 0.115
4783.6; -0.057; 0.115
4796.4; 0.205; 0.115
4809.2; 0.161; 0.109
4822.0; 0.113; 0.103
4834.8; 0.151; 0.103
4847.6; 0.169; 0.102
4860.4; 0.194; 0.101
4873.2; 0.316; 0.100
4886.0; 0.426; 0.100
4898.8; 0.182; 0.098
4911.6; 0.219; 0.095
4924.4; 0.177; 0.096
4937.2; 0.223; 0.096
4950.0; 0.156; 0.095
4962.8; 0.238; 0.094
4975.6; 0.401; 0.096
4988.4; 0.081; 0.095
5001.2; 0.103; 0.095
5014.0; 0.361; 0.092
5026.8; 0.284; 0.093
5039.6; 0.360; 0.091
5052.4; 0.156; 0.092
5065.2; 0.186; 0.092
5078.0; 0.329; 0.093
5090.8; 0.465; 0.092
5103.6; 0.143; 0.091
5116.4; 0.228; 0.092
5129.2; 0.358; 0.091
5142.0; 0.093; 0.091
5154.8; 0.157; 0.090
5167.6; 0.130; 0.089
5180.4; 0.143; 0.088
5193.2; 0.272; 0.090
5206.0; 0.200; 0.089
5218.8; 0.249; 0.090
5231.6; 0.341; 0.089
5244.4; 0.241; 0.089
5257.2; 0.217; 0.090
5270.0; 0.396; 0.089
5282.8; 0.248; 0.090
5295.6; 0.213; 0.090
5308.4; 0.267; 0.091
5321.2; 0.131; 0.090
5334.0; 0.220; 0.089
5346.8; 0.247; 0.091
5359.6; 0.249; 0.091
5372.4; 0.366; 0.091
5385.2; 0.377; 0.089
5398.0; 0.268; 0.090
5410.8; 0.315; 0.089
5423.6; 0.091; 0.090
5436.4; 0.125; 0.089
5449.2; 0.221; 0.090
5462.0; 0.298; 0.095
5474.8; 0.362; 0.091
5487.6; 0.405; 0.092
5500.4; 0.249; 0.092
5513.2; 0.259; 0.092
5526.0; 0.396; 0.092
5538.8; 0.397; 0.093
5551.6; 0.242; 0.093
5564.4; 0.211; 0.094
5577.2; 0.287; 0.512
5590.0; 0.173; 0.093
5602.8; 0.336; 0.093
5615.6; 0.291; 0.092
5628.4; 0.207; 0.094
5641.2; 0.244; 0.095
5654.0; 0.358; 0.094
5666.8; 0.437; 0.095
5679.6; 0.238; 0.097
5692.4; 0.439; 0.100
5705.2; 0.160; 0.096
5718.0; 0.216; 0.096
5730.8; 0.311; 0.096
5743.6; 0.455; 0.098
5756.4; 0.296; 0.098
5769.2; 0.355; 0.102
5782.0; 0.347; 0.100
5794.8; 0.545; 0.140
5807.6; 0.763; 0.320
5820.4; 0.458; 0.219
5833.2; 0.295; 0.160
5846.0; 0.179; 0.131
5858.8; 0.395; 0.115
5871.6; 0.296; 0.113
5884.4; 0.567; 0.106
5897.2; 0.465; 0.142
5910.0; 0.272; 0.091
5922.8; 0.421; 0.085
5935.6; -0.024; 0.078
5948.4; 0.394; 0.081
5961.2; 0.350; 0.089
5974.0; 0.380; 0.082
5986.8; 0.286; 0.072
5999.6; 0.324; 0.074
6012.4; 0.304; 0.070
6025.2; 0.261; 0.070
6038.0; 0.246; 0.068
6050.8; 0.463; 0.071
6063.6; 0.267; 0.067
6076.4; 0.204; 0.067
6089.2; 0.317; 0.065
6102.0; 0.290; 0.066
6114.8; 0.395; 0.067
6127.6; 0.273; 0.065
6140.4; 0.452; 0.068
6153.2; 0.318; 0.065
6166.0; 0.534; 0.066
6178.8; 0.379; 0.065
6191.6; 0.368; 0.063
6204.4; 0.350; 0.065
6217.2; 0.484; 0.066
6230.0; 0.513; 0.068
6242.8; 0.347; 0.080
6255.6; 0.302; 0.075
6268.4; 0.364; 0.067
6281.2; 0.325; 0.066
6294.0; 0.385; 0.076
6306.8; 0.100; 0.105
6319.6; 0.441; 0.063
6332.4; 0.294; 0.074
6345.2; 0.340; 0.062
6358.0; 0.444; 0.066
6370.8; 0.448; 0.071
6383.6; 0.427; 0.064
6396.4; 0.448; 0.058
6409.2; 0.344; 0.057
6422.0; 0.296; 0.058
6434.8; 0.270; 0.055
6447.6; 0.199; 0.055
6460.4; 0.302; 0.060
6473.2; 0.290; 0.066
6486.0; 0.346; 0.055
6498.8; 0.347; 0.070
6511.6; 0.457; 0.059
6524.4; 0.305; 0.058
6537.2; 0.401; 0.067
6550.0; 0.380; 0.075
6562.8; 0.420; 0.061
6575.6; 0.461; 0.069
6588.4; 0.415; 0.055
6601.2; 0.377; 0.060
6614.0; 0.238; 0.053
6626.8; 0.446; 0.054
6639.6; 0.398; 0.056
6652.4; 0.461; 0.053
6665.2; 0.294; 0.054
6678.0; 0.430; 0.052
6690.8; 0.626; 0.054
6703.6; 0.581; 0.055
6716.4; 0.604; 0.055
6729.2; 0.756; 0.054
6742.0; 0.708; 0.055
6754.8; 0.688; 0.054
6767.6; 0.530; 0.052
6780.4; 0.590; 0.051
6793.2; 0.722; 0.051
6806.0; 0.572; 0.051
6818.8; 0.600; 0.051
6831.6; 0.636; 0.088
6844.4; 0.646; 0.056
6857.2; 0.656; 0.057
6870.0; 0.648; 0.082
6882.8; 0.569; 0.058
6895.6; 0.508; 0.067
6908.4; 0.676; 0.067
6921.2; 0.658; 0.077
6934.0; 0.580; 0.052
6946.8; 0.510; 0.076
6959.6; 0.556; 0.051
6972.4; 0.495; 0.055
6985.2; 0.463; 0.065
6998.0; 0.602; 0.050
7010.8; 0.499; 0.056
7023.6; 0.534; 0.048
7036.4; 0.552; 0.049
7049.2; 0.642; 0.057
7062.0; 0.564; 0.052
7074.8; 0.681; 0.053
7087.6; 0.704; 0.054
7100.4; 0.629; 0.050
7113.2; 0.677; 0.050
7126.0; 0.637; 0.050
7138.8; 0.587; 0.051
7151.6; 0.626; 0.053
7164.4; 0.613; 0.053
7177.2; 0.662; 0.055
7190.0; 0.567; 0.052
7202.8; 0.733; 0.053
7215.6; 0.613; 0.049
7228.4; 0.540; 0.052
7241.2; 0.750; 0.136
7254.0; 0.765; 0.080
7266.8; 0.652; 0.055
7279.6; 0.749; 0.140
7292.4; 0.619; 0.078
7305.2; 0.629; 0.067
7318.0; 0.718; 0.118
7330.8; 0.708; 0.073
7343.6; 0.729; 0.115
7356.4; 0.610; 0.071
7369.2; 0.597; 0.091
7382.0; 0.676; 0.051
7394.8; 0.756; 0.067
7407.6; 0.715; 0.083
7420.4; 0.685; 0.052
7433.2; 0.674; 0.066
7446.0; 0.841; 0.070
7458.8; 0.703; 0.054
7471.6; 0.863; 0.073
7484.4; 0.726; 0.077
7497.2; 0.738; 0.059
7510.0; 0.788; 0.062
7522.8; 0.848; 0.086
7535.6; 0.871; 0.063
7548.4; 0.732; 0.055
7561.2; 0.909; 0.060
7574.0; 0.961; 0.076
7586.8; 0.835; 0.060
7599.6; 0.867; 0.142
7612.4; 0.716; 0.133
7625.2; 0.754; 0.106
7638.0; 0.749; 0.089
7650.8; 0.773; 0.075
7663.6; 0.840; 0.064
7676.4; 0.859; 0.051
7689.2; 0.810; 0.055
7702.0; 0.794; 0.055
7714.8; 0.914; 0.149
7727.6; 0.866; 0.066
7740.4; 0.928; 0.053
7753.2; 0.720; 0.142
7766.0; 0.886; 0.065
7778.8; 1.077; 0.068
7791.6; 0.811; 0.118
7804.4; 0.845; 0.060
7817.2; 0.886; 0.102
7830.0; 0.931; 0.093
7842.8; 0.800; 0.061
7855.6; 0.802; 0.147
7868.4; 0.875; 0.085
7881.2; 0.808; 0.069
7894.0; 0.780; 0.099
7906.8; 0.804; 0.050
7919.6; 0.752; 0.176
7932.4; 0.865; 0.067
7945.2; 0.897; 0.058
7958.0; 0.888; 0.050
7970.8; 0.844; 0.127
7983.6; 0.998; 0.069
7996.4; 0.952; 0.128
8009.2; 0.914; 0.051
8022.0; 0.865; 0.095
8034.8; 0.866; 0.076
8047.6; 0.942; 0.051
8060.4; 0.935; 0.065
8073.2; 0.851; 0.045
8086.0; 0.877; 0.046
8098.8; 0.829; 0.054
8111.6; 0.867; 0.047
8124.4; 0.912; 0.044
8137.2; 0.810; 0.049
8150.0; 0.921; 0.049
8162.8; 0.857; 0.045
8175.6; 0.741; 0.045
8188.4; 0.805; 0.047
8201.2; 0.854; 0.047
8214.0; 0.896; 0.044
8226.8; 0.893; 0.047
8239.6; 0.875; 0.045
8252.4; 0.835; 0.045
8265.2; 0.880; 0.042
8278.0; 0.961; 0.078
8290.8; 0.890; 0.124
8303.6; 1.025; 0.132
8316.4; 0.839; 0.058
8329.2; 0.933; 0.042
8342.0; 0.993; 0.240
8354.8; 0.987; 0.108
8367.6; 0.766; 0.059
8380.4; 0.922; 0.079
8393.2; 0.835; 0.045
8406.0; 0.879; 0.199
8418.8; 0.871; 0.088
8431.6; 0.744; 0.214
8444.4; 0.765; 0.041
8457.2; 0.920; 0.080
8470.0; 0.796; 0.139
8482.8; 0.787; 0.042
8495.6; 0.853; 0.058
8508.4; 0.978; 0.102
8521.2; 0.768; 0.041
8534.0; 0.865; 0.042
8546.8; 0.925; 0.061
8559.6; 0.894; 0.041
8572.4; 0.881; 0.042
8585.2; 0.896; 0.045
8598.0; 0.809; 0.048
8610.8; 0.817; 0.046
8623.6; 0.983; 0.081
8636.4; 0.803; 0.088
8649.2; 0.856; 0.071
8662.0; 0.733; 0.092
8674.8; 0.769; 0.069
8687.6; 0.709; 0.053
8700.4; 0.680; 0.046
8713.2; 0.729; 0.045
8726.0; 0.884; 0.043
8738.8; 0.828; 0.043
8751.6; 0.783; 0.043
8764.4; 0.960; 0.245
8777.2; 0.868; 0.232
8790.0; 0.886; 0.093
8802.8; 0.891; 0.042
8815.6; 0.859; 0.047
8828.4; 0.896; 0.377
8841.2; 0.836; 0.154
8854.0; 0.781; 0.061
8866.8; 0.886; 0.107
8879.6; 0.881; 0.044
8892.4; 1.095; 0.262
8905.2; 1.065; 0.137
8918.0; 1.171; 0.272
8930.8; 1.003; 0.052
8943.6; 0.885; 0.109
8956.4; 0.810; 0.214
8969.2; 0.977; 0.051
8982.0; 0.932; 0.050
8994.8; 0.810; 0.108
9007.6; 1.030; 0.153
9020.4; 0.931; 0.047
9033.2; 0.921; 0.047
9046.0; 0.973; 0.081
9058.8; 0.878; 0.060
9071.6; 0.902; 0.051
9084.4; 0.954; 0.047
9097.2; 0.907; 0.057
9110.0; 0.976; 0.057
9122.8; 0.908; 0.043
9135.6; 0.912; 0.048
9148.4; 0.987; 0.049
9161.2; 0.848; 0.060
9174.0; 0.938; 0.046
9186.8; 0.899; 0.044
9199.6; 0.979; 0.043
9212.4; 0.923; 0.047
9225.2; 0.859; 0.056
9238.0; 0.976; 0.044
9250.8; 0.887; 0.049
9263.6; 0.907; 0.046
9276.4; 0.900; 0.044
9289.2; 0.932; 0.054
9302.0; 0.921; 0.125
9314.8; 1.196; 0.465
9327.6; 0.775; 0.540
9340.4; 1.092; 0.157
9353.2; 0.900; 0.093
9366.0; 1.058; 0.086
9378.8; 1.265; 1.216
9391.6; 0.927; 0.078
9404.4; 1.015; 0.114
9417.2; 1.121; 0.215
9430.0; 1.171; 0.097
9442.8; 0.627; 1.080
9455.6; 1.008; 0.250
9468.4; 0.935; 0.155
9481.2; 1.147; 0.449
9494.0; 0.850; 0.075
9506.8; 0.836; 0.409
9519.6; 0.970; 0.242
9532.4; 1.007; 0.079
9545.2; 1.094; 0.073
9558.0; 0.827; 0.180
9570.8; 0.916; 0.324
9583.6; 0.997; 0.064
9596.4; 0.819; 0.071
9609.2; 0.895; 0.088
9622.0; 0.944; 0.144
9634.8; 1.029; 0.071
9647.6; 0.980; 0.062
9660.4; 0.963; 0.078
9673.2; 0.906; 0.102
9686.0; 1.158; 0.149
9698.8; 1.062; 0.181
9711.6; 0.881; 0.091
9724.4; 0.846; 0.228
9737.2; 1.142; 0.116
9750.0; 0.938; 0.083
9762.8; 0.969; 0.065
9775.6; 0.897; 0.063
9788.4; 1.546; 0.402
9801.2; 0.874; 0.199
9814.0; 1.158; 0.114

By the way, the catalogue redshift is 0.681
